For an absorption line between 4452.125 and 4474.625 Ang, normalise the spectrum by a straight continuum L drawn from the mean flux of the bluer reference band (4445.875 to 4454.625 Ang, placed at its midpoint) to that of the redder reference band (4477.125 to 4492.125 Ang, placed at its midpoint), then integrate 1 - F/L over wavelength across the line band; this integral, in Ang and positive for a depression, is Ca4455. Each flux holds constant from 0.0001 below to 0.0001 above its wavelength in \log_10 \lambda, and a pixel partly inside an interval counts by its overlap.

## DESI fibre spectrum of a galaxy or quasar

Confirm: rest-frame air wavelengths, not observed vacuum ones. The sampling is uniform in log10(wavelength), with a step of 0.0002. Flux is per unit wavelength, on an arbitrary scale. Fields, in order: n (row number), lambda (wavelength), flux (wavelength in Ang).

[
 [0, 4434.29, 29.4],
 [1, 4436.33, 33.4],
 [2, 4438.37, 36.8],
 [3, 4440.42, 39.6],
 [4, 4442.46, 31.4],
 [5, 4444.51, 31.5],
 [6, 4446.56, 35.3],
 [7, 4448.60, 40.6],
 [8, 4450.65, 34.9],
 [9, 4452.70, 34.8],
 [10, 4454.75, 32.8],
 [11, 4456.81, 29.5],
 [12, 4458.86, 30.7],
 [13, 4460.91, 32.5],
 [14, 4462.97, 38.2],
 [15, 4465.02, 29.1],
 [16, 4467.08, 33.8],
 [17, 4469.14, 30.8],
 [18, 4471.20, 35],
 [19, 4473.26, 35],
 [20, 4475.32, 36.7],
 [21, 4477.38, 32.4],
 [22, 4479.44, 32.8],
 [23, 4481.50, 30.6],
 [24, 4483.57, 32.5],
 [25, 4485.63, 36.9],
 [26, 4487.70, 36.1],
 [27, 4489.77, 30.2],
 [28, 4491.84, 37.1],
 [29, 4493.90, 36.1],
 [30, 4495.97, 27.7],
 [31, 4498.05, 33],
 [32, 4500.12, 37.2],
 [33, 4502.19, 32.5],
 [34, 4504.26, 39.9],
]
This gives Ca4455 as 1.4 Ang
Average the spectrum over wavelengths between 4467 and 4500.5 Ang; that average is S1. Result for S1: 33.7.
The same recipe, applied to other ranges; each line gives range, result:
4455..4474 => 32.7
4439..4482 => 33.8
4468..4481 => 33.7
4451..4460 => 32.2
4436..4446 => 34.6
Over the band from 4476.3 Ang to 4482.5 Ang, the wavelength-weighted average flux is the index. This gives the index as 32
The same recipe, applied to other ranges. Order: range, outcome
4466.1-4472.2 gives 33.2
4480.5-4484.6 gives 31.5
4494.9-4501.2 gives 32.6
